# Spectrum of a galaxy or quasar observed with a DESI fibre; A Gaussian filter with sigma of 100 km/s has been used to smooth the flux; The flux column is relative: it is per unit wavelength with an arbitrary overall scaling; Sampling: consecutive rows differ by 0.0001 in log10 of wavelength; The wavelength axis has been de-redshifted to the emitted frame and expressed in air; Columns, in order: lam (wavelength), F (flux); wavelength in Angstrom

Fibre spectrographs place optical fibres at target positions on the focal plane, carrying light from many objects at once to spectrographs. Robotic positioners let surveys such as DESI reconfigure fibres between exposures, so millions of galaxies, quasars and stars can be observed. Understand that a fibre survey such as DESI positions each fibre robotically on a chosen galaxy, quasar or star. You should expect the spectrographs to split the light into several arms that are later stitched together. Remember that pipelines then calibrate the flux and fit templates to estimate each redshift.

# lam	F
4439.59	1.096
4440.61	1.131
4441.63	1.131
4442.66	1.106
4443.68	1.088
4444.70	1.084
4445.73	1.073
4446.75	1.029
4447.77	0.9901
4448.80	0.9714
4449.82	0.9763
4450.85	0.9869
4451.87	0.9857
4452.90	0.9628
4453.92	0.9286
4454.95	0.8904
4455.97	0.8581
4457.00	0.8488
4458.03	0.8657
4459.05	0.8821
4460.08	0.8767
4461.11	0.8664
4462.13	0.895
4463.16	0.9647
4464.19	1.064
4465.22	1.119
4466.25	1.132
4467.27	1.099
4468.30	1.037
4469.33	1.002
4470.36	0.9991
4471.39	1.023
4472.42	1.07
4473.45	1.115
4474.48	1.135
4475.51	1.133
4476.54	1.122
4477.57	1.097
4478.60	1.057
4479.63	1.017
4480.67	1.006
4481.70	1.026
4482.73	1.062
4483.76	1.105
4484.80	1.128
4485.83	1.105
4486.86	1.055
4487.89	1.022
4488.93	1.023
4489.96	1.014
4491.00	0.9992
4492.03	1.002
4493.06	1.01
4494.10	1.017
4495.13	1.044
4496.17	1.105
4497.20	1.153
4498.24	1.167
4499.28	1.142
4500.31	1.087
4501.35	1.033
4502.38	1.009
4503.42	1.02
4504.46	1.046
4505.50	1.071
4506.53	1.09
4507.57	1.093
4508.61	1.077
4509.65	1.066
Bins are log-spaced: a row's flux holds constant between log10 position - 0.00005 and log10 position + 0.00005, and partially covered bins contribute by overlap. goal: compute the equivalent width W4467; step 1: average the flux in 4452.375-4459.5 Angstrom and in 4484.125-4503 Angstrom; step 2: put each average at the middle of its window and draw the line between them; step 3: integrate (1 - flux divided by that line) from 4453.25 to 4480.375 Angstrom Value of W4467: -1.8 Angstrom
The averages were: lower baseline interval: 0.891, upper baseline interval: 1.06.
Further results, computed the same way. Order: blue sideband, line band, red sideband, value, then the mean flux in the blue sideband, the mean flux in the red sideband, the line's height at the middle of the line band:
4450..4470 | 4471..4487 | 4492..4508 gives -1.05 Angstrom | 0.962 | 1.07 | 1.01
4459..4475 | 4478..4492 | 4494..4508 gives 0.07 Angstrom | 1.02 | 1.08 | 1.05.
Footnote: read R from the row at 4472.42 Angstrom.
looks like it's 1.07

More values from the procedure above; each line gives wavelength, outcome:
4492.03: 1.002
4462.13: 0.895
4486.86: 1.055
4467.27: 1.099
